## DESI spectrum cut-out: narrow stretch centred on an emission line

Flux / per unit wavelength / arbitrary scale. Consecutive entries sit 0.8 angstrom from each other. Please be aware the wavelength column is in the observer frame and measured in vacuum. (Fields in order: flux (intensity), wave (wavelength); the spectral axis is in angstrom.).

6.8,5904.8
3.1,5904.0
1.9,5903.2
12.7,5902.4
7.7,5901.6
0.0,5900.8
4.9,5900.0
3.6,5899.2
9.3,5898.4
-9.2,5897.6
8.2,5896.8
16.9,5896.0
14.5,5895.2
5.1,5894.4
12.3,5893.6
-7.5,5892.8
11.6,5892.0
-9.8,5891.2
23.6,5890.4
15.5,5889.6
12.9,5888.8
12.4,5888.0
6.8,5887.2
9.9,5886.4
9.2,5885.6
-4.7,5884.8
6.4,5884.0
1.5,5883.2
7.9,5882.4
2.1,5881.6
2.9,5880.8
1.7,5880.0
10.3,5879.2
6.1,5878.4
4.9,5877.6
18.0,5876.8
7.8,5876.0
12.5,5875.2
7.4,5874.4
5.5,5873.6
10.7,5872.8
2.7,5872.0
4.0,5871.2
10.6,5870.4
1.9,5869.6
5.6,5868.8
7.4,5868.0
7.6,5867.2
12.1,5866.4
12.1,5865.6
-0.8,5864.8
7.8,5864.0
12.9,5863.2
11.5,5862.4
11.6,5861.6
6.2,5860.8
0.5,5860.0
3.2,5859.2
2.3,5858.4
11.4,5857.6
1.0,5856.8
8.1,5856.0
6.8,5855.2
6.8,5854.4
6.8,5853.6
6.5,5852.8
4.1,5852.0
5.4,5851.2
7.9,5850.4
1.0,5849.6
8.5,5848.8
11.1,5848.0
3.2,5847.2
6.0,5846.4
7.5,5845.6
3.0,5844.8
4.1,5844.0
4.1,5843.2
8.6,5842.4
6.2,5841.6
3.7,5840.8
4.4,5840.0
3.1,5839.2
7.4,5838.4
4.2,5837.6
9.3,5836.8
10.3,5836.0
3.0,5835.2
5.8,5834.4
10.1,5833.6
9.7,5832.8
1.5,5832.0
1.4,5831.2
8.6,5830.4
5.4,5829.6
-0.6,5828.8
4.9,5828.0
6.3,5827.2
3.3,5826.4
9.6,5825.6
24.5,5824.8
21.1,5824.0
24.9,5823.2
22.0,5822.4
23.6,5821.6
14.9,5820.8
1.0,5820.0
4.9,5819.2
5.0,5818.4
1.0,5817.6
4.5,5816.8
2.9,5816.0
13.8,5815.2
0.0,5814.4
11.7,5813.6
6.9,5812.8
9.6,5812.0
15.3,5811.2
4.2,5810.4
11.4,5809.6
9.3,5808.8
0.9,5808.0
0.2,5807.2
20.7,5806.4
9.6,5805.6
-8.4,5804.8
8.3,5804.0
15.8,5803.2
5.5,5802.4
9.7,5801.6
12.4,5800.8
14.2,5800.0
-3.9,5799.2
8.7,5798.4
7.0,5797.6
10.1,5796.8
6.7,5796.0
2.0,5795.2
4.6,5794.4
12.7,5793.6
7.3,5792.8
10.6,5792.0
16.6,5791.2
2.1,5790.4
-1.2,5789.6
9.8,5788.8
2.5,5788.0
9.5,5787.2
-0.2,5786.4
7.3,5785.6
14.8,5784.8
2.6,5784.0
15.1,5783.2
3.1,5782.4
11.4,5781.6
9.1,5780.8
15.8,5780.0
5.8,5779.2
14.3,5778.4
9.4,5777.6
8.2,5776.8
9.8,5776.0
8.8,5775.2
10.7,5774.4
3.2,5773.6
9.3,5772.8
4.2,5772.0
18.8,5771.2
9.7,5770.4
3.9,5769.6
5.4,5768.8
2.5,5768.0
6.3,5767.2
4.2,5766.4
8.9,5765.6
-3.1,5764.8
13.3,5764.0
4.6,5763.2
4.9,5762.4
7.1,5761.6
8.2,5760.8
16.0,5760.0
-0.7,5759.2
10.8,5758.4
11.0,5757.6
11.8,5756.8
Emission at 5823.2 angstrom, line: H-beta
